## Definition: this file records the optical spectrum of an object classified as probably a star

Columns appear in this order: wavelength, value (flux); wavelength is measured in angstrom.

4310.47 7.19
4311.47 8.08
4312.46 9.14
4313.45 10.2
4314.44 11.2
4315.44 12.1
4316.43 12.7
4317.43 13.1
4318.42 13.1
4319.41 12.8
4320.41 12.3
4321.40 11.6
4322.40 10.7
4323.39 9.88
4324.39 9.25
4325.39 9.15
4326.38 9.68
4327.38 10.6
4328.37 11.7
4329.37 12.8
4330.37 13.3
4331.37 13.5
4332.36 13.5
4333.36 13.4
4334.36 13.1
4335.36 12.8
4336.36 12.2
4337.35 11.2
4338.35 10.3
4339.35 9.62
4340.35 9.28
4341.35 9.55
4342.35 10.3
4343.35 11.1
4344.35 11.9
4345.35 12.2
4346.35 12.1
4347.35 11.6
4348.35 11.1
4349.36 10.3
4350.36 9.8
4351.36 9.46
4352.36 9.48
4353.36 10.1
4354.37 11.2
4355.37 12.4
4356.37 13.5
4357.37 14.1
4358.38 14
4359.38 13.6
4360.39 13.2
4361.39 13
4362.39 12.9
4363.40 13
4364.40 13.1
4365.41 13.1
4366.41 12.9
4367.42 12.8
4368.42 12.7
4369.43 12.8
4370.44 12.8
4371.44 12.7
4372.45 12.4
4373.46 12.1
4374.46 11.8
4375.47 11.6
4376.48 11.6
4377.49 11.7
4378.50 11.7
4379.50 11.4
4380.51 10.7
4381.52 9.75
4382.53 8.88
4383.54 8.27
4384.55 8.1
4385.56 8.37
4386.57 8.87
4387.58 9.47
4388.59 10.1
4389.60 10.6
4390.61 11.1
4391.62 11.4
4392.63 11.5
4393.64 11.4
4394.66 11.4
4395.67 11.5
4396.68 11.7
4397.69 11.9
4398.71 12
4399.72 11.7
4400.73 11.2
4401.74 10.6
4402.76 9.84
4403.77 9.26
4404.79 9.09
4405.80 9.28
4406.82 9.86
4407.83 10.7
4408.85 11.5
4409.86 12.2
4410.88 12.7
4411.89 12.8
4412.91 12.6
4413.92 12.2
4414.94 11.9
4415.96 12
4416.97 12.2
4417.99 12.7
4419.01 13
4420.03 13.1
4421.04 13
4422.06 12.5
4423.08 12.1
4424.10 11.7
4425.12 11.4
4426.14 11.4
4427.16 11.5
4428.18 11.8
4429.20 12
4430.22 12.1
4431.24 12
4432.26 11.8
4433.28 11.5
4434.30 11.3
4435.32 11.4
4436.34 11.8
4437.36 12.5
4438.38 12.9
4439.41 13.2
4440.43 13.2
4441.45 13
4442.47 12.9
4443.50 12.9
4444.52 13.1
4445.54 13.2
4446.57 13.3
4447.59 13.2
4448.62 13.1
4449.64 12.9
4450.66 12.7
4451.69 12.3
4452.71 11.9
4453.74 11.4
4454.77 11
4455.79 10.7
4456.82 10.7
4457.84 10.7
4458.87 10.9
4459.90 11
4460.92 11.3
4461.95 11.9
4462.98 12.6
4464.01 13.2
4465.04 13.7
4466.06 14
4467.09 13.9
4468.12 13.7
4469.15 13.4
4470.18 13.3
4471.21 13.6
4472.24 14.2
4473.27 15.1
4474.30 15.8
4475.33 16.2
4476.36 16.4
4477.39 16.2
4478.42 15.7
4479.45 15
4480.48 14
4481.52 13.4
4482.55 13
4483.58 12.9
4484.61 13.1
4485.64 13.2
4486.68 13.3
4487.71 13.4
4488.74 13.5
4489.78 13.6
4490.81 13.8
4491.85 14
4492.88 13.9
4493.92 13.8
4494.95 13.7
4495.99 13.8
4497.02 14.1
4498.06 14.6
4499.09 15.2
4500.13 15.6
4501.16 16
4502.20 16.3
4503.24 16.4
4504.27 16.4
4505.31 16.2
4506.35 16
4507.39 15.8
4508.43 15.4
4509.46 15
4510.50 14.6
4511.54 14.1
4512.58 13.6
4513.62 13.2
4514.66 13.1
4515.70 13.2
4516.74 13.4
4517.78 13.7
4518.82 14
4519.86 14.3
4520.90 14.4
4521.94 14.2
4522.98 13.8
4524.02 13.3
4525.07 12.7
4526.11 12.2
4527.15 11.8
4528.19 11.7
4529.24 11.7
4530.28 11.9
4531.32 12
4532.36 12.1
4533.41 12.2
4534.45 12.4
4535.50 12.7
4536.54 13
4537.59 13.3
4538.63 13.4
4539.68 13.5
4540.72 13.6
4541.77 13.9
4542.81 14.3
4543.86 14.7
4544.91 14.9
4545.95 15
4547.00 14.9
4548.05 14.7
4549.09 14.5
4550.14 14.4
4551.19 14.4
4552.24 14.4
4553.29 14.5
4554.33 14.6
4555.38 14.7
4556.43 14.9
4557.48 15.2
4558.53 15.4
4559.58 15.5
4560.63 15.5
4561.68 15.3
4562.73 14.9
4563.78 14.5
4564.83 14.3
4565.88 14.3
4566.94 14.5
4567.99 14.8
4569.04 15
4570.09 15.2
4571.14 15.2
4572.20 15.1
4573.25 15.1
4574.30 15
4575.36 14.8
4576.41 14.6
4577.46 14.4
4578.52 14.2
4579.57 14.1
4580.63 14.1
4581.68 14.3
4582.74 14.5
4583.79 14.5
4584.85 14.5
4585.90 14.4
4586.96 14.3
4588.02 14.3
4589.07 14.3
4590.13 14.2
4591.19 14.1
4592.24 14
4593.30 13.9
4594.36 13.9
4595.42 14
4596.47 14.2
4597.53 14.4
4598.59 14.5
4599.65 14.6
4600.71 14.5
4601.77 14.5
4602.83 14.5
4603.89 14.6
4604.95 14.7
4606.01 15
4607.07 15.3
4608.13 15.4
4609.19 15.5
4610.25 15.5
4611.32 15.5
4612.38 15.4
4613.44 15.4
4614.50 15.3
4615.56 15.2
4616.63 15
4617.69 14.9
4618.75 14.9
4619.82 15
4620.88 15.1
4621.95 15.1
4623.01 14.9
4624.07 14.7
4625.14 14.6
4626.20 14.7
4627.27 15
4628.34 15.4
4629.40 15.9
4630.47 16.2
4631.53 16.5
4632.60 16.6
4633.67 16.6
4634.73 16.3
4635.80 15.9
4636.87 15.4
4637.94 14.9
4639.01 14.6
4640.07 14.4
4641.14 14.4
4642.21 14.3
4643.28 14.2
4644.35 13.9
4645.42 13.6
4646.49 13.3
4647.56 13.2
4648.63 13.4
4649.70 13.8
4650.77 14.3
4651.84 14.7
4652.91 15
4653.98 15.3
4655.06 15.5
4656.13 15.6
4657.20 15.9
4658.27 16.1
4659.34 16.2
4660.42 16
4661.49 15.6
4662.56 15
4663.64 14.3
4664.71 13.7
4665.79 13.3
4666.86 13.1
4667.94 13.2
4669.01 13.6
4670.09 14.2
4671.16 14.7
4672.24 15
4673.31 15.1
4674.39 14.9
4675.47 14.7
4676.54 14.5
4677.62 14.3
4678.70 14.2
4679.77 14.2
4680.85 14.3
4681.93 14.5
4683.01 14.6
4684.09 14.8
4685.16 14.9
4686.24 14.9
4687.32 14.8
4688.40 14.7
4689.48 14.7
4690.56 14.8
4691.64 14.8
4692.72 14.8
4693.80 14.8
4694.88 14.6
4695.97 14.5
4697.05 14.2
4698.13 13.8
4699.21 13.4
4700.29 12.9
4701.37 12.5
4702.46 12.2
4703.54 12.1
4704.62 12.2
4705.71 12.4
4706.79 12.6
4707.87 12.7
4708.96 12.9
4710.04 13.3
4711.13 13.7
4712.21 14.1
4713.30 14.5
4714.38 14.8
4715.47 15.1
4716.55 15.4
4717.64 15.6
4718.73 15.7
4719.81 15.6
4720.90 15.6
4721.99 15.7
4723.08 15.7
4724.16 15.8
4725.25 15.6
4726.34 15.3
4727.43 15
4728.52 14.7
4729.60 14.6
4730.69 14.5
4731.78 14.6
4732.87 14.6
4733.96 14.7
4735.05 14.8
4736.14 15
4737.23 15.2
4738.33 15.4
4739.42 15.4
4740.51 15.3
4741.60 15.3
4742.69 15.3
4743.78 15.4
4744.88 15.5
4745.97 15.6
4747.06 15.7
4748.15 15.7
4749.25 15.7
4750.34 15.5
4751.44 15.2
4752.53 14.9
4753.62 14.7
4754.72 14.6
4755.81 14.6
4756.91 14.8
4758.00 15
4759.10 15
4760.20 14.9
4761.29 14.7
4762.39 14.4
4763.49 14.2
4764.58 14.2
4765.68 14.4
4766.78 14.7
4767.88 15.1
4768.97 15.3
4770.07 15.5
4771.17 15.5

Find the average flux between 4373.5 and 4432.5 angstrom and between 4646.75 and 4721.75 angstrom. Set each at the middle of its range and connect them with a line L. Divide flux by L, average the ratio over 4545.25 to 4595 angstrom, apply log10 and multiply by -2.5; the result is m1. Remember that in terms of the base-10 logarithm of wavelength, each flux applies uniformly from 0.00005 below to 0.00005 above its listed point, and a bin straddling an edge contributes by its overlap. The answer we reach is -0.12 mag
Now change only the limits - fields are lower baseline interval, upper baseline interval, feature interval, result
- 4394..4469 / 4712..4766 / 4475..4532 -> -0.112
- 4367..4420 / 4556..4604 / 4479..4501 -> -0.075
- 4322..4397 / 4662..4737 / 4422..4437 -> 0.026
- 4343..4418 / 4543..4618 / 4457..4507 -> -0.075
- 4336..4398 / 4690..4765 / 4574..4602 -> -0.076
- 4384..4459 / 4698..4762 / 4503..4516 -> -0.187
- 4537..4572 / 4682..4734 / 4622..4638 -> -0.079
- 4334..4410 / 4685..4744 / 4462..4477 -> -0.162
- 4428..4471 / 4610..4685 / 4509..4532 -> 0.000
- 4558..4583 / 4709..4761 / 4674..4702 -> 0.044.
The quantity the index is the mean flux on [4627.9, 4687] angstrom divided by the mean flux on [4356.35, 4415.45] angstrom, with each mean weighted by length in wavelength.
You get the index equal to 1.3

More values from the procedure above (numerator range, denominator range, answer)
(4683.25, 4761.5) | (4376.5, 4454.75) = 1.27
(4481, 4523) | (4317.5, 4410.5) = 1.26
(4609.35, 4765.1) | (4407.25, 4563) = 1.10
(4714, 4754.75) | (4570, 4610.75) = 1.05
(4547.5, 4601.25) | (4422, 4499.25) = 1.12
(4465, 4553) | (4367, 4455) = 1.20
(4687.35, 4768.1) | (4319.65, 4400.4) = 1.28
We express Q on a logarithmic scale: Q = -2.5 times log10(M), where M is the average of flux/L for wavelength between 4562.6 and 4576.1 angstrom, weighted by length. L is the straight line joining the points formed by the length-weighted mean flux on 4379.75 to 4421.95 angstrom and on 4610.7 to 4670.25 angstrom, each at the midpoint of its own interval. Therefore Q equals -0.08 mag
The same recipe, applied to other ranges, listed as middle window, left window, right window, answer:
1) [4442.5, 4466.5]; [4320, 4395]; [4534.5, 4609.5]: 0.05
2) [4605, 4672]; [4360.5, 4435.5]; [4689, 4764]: -0.09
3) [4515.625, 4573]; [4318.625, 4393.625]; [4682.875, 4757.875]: -0.07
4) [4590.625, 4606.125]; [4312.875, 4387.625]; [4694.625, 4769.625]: -0.06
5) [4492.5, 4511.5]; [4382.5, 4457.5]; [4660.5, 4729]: -0.22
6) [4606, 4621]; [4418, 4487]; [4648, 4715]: -0.10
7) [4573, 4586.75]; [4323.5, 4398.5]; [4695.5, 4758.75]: -0.09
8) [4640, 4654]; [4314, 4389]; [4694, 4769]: -0.01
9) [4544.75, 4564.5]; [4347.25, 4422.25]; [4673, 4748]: -0.14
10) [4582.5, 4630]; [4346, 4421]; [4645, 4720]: -0.09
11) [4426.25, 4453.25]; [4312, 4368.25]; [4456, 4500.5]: 0.06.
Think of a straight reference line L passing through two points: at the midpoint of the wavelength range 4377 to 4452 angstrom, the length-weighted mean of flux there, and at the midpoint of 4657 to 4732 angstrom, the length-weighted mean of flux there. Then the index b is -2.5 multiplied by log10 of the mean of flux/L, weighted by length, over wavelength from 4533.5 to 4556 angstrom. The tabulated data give -0.09 mag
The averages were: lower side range 11.6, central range 14.1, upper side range 14.4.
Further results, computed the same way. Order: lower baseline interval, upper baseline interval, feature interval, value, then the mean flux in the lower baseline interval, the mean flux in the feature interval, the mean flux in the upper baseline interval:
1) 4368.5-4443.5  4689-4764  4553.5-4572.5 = -0.149 mag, 11.5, 14.9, 14.6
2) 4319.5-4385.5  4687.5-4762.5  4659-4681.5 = -0.021 mag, 11.6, 14.5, 14.6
